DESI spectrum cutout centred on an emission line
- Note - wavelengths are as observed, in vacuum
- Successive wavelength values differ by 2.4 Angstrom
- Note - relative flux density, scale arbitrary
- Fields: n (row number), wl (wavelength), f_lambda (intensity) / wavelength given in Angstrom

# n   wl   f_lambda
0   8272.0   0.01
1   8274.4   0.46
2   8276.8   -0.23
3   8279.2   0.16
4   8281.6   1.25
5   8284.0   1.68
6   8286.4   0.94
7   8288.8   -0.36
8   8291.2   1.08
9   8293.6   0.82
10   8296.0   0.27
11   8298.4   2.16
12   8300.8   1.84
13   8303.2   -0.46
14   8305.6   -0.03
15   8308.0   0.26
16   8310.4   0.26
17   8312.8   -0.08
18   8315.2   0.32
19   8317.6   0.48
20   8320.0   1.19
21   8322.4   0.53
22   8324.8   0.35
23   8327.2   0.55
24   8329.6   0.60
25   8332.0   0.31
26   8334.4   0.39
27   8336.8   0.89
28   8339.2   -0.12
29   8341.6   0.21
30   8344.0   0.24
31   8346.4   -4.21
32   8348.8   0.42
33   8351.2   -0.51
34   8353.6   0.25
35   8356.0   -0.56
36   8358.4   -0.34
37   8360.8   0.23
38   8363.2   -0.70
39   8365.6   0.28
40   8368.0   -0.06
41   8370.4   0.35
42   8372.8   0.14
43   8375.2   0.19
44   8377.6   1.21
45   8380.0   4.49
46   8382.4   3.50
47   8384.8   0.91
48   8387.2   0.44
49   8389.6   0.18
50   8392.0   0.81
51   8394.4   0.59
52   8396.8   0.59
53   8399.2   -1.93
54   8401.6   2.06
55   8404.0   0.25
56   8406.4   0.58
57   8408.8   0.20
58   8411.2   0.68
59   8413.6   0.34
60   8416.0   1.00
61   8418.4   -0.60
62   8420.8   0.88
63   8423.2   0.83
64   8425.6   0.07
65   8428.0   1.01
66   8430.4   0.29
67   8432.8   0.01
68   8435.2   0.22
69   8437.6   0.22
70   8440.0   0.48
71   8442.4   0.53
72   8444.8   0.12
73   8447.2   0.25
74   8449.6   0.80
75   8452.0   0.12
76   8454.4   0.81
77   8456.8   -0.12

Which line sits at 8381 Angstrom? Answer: H-beta 4861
